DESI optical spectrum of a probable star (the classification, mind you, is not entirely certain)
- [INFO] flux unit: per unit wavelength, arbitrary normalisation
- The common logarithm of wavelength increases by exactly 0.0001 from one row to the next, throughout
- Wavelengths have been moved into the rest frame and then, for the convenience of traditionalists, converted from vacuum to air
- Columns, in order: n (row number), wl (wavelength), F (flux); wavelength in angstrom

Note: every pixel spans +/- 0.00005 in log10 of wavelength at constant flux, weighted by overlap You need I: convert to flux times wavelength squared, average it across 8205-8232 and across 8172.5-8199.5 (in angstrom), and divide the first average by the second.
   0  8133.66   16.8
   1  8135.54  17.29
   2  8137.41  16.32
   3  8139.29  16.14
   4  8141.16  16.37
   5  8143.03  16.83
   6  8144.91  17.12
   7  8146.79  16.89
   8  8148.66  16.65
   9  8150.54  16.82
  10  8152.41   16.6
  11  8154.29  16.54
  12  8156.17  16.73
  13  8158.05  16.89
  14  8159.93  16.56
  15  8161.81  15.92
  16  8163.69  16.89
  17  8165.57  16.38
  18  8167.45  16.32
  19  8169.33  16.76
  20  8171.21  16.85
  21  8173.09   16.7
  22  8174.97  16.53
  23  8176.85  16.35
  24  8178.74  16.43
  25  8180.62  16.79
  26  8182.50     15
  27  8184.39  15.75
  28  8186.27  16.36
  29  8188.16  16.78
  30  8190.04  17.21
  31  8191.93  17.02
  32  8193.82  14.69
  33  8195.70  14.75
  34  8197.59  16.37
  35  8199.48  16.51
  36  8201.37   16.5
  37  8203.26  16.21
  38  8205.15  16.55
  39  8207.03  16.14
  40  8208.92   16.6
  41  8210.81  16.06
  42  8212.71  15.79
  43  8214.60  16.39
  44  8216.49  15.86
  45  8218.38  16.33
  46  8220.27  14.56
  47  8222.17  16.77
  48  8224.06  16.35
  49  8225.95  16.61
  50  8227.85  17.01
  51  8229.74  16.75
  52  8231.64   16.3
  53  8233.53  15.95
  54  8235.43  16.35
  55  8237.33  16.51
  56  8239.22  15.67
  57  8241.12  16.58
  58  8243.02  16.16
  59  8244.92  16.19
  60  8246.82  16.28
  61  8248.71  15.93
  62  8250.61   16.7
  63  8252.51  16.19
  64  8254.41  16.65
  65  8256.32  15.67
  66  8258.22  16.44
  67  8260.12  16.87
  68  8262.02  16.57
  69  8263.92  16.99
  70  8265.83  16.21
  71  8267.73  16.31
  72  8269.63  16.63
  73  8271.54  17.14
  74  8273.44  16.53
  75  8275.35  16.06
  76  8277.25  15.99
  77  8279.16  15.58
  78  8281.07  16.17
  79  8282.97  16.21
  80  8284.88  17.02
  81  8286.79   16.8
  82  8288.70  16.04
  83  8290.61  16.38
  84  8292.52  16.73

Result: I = 1.01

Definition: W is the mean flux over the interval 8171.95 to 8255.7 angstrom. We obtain 16.3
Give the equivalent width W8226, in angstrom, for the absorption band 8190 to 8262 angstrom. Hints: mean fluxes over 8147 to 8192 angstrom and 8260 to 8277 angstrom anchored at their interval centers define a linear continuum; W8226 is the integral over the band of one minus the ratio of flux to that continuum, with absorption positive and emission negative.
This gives 1.3 angstrom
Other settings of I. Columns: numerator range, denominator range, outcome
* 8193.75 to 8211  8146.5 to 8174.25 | 0.98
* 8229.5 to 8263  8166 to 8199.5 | 1.02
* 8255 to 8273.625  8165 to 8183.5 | 1.03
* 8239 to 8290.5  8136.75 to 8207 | 1.02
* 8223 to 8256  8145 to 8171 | 1.00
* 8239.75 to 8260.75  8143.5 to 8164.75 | 1.00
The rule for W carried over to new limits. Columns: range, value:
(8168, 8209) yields 16.3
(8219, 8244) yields 16.3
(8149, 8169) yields 16.6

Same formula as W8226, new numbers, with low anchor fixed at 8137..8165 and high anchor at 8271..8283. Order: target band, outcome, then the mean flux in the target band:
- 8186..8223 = 0.6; 16.2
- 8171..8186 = 0.2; 16.3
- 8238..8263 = 0.0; 16.3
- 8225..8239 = -0.1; 16.5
